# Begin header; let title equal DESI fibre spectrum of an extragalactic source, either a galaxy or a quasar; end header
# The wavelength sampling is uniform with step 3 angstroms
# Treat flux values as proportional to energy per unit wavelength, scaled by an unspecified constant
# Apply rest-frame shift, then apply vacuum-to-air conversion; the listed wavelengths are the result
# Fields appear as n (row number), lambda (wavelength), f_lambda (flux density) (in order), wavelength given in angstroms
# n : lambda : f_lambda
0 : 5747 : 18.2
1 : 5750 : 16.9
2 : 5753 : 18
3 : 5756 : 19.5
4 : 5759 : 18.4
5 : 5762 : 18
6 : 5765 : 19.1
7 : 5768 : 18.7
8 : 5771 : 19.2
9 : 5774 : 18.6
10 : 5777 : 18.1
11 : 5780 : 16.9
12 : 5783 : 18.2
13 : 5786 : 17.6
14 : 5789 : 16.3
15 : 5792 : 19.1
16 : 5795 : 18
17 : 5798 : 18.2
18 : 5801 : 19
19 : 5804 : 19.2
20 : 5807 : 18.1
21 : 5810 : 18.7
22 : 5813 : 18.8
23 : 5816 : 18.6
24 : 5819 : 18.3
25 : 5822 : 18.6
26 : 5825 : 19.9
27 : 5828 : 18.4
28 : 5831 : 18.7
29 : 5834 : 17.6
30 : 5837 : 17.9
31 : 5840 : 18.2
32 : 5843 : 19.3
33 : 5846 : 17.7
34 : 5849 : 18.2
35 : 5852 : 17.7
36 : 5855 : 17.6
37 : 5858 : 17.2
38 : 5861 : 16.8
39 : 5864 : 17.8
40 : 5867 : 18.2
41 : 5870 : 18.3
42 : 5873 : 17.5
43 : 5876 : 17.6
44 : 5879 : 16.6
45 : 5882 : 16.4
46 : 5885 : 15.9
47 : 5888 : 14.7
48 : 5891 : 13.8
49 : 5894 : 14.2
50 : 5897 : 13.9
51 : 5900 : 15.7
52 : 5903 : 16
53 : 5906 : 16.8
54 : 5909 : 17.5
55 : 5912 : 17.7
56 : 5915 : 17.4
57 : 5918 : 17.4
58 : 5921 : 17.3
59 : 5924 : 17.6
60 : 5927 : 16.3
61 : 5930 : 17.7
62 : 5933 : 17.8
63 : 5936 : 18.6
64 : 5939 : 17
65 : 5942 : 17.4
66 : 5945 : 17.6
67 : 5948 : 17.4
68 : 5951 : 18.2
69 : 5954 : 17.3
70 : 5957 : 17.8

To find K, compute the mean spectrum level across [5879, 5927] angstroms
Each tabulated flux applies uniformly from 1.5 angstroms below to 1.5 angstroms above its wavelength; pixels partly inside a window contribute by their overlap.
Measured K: 16.2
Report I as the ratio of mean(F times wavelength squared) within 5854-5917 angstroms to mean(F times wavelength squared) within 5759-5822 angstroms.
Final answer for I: 0.93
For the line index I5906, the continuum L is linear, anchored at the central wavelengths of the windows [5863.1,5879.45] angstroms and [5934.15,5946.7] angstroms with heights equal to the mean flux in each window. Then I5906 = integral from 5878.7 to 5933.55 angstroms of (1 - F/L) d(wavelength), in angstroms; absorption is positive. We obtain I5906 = 4.2 angstroms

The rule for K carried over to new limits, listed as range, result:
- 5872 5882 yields 17.1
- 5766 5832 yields 18.4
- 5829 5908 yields 16.9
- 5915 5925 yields 17.4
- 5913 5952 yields 17.5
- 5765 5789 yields 18.1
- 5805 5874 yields 18.2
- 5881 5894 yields 15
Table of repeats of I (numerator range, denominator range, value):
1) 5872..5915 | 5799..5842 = 0.89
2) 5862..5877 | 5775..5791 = 1.05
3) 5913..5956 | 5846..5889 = 1.04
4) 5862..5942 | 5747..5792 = 0.97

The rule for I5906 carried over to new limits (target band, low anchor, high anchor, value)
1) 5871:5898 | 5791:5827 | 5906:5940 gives 3.29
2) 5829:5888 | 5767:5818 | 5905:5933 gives 0.76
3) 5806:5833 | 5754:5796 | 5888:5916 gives -1.97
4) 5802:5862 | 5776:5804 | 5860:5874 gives -1.42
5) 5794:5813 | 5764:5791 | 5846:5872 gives -0.64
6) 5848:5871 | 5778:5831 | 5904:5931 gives 0.16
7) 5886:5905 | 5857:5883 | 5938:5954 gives 2.87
